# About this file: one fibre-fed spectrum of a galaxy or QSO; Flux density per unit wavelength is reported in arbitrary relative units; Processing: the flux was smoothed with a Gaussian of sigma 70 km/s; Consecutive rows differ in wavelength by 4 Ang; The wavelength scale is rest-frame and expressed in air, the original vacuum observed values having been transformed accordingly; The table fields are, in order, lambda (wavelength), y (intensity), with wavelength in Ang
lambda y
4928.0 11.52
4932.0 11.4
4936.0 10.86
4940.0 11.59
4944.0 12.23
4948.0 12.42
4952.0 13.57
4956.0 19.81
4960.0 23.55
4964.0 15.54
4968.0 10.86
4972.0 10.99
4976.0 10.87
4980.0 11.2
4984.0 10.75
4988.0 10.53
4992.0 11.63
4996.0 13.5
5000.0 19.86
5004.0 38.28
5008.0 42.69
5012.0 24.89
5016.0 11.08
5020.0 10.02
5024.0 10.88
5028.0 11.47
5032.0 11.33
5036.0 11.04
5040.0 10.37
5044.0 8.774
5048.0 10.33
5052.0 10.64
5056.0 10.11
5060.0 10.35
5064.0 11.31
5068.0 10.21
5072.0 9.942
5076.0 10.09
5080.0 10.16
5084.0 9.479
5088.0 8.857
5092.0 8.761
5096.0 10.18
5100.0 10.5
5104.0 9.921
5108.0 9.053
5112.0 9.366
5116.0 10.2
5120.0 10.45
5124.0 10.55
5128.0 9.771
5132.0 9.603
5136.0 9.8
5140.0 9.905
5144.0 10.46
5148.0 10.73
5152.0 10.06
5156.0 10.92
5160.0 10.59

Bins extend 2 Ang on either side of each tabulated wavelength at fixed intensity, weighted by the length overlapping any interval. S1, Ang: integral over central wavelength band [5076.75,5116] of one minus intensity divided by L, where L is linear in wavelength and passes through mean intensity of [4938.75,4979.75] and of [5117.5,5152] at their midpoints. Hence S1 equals 4.9 Ang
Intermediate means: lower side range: 14.1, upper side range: 10.2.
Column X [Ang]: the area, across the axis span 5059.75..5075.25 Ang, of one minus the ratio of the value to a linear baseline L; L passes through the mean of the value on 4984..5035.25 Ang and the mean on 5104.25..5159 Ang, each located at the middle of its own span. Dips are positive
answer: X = 3.96 Ang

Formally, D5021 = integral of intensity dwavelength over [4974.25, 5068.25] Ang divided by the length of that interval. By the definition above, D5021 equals 14.3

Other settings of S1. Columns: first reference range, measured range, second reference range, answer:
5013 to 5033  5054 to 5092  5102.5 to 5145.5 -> 2.8 Ang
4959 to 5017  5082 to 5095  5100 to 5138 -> 2.9 Ang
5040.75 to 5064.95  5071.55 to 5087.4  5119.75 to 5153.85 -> 0.6 Ang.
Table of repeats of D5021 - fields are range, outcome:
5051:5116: 9.93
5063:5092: 9.88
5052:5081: 10.3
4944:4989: 13.7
